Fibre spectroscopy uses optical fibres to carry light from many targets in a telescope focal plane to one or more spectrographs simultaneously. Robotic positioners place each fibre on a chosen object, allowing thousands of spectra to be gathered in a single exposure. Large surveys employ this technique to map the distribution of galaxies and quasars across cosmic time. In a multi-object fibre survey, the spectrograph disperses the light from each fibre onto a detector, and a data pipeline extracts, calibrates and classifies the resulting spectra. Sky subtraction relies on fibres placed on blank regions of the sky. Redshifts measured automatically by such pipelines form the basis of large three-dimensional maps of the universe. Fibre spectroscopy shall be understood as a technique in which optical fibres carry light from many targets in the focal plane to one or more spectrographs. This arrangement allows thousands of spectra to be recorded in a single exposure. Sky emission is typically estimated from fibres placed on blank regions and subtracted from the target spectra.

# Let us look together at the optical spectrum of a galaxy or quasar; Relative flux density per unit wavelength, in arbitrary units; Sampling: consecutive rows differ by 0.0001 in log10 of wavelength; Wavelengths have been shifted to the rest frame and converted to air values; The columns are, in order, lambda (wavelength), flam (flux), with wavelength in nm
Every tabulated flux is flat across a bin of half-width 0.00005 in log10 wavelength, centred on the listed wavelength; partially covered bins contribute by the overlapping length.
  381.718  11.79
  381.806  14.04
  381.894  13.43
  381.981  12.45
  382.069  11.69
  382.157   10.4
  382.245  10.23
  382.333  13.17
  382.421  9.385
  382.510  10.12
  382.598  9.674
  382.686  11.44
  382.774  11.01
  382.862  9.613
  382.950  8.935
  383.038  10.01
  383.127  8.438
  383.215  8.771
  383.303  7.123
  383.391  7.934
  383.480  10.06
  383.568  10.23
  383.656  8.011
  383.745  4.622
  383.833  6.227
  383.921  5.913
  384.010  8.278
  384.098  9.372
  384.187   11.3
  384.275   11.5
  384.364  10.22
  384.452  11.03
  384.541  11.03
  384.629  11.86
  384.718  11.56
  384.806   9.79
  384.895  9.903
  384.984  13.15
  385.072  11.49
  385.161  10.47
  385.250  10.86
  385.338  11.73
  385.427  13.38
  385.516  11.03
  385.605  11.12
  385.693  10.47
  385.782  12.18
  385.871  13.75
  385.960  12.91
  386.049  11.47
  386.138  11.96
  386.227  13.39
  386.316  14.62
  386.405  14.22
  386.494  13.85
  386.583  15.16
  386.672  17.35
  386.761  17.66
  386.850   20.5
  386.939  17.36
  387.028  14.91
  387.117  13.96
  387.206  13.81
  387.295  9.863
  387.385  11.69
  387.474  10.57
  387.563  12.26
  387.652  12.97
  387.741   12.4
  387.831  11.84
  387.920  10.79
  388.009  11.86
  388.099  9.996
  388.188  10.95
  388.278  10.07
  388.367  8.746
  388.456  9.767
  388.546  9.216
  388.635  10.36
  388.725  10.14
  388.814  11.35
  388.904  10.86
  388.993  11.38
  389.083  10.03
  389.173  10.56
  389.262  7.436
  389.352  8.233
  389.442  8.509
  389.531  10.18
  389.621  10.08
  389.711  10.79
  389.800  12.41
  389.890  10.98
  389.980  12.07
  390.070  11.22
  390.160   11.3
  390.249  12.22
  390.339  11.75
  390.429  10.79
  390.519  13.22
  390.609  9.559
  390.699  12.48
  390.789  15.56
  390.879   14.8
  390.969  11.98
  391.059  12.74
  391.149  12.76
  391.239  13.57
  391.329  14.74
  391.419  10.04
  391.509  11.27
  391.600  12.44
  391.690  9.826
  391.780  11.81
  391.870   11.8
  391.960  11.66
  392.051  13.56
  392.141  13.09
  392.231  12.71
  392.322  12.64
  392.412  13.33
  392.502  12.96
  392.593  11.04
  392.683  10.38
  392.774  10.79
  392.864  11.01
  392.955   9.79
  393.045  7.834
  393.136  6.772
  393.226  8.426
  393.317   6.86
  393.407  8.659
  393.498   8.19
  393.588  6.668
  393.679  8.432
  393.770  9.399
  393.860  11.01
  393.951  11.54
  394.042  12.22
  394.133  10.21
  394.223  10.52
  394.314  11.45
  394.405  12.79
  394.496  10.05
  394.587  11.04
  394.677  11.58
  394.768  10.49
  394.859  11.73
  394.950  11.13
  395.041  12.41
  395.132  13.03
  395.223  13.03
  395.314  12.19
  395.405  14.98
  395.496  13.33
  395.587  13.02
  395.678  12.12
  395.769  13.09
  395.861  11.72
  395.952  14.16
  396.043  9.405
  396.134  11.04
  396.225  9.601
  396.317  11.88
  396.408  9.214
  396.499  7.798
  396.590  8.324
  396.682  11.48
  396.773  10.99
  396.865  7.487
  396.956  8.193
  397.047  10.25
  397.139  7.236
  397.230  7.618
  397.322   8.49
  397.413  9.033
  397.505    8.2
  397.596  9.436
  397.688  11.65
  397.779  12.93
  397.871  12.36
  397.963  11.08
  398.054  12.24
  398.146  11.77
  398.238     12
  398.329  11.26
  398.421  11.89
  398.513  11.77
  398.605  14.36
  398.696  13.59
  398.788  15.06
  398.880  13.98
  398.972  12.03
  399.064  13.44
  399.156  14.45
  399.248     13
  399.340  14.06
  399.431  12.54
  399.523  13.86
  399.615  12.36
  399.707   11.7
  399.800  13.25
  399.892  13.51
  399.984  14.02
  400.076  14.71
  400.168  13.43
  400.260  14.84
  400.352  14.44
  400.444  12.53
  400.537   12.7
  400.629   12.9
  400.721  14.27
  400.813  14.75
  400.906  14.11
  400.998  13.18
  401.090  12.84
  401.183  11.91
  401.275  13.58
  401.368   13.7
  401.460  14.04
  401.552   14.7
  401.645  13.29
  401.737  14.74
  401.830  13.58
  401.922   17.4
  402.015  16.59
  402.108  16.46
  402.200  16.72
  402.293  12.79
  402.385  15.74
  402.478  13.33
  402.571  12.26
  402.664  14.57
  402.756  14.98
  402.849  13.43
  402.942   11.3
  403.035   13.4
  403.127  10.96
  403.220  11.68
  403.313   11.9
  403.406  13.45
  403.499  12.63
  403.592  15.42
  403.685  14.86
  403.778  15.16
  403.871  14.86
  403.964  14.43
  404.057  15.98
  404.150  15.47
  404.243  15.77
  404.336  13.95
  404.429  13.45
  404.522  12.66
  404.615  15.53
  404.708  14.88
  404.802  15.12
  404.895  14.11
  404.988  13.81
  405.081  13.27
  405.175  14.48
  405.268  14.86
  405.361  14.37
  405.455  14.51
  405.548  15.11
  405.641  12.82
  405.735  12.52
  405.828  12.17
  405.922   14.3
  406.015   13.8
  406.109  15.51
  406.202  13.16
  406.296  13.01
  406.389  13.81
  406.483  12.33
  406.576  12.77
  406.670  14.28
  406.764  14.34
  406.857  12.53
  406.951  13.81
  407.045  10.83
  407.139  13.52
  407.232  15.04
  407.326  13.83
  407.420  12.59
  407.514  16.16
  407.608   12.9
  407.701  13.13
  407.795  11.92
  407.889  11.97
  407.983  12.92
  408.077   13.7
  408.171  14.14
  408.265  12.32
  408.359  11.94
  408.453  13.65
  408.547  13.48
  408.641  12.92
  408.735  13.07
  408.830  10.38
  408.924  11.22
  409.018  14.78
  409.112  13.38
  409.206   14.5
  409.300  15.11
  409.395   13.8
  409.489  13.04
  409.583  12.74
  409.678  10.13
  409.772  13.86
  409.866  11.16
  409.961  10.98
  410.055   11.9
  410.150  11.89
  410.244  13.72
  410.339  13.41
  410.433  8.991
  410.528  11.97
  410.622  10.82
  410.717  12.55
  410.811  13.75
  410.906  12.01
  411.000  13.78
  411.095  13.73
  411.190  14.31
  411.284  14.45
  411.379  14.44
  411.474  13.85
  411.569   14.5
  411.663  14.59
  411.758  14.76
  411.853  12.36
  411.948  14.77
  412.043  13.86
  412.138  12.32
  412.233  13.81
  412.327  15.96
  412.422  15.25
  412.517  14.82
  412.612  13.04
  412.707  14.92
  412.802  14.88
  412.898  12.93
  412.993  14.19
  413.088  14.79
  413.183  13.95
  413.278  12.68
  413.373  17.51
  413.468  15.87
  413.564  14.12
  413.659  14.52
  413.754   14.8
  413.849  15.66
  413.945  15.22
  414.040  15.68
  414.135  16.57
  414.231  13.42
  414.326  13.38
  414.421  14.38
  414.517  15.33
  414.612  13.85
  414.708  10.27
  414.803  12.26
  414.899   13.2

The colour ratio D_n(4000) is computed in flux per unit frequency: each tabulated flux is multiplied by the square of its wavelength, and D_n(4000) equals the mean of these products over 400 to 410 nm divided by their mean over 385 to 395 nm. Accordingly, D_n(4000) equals 1.3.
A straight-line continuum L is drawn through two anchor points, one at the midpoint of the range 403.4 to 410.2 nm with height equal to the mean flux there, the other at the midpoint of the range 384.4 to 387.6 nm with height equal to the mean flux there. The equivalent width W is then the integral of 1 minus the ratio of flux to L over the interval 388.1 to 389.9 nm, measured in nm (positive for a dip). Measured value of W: 0.40 nm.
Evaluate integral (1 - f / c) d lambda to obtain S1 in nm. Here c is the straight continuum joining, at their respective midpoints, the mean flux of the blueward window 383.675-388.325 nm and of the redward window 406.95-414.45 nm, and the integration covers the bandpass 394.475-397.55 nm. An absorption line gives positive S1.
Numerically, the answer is 0.45 nm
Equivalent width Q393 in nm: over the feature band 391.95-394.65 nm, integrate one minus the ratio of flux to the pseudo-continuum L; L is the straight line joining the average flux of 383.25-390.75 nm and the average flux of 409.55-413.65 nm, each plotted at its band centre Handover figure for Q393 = 0.31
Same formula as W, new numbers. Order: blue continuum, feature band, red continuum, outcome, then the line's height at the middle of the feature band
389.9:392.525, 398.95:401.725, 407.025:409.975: -0.178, 12.7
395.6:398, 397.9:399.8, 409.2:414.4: -0.378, 10.7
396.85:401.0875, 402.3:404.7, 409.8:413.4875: -0.218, 12.7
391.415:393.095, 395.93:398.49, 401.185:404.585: 0.502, 12.7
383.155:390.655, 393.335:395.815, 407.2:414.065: 0.160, 12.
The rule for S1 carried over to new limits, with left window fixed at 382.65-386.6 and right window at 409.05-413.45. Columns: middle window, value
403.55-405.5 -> -0.28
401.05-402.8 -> -0.26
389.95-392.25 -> -0.18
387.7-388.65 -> 0.04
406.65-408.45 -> -0.02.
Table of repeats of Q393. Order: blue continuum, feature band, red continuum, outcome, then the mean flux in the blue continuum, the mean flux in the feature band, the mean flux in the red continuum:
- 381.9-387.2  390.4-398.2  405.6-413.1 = 0.698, 11.4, 11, 13.3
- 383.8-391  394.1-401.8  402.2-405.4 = 0.641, 11.7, 12.1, 14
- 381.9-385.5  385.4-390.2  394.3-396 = -0.486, 10.1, 12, 12.3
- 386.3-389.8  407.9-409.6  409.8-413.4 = 0.020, 11.9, 13.2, 13.5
